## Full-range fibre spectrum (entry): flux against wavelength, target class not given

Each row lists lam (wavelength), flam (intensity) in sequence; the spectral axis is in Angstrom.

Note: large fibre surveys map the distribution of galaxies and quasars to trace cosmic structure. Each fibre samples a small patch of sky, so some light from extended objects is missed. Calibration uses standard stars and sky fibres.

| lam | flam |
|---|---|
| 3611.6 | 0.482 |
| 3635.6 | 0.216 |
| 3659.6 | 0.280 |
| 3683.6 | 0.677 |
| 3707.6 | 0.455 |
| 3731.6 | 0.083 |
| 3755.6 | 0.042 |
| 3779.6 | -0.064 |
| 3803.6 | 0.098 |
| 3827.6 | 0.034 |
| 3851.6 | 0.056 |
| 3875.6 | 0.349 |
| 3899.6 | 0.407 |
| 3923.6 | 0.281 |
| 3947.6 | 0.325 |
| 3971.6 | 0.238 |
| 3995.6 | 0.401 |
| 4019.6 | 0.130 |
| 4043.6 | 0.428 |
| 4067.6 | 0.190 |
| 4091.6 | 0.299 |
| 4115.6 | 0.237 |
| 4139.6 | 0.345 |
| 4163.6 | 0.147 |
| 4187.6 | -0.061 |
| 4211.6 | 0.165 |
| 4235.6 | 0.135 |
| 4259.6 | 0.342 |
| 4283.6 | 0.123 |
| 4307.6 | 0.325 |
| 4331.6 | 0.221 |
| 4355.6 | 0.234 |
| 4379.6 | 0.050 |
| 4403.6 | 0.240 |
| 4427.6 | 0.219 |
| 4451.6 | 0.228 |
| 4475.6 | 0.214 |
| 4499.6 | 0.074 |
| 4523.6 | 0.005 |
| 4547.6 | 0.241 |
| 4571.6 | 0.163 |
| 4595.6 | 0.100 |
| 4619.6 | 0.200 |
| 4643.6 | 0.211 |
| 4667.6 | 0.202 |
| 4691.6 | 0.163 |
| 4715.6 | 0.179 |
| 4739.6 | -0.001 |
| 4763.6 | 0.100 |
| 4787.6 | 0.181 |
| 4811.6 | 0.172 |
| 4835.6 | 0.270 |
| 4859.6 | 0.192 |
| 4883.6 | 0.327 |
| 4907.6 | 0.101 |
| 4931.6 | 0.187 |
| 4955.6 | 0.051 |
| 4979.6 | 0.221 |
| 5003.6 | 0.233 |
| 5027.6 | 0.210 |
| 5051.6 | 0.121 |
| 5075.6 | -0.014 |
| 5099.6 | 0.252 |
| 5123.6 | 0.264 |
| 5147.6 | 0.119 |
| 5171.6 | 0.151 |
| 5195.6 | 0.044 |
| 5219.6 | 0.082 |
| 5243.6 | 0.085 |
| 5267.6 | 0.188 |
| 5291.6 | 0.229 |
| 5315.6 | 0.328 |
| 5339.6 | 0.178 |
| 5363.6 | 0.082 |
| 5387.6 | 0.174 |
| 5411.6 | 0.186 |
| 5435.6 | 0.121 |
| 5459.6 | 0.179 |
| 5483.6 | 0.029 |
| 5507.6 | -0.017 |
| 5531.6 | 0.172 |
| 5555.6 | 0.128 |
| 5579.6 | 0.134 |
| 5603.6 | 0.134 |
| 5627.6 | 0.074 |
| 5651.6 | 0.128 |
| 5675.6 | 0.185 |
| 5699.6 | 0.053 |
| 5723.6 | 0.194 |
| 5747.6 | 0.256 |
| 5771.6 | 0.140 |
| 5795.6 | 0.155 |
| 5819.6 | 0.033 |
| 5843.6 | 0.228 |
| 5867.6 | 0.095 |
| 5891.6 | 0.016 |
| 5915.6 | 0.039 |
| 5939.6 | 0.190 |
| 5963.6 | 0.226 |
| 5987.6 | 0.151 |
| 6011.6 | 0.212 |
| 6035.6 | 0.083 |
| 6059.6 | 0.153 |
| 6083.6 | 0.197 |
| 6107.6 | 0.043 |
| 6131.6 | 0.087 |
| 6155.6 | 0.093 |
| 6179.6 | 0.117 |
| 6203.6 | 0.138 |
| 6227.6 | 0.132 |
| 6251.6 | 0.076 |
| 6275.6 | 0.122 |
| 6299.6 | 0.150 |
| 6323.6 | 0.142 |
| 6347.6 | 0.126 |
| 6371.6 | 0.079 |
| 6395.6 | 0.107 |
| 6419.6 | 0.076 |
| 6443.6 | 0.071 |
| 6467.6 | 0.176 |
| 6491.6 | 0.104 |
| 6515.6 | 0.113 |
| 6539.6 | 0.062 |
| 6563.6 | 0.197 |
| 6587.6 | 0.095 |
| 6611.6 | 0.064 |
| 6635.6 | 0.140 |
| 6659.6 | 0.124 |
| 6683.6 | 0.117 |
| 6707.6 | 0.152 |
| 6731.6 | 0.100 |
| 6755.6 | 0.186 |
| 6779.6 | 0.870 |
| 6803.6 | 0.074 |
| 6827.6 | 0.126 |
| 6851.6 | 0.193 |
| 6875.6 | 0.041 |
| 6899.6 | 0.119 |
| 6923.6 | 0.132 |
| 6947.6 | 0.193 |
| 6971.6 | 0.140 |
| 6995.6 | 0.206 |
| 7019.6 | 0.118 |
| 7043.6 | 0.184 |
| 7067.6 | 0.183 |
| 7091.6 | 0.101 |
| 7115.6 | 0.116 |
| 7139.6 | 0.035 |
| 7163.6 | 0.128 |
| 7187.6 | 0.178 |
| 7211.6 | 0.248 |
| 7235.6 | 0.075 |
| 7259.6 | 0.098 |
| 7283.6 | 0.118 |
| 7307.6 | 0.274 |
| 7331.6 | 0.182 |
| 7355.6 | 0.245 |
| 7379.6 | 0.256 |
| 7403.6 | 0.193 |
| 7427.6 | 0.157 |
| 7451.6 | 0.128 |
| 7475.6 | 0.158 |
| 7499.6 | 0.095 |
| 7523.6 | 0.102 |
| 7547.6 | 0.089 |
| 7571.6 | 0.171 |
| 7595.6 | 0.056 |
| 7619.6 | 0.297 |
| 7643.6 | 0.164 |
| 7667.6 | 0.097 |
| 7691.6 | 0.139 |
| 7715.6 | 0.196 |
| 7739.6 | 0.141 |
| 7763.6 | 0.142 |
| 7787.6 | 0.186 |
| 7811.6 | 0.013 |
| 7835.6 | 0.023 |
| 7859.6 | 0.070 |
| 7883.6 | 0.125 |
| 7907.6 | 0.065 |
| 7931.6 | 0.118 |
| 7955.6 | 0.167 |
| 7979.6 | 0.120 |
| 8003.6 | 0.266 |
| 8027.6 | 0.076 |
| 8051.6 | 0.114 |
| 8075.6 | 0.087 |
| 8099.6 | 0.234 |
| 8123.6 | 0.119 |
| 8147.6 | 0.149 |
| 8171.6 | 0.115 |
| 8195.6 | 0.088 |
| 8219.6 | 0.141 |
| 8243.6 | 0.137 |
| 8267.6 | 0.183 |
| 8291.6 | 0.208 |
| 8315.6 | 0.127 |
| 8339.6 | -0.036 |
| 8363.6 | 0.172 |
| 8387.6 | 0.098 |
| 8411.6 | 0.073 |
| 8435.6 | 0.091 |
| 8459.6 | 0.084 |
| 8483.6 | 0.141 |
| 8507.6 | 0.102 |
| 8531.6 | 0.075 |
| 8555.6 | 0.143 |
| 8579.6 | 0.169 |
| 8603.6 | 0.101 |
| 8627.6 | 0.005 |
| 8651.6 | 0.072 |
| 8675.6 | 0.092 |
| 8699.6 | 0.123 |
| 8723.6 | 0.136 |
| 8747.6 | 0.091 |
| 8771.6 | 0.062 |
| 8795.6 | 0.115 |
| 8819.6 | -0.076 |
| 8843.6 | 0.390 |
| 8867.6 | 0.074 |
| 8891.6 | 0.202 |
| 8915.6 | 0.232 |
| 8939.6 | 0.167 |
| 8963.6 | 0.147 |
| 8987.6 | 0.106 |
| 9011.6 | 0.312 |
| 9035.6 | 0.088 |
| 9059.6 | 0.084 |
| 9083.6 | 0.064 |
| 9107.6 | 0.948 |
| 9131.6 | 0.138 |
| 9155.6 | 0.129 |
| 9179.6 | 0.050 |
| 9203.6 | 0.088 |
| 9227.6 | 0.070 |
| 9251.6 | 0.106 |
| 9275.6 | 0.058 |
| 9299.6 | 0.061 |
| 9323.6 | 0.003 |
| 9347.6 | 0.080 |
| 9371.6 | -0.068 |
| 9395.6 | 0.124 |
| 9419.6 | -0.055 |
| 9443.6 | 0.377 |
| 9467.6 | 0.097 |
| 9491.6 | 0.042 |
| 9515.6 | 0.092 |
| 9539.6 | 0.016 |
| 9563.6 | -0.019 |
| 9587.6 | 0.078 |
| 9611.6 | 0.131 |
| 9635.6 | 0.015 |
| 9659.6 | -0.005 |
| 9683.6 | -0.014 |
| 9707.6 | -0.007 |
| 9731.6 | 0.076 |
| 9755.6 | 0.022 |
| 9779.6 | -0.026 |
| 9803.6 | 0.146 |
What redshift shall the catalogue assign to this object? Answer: 0.82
